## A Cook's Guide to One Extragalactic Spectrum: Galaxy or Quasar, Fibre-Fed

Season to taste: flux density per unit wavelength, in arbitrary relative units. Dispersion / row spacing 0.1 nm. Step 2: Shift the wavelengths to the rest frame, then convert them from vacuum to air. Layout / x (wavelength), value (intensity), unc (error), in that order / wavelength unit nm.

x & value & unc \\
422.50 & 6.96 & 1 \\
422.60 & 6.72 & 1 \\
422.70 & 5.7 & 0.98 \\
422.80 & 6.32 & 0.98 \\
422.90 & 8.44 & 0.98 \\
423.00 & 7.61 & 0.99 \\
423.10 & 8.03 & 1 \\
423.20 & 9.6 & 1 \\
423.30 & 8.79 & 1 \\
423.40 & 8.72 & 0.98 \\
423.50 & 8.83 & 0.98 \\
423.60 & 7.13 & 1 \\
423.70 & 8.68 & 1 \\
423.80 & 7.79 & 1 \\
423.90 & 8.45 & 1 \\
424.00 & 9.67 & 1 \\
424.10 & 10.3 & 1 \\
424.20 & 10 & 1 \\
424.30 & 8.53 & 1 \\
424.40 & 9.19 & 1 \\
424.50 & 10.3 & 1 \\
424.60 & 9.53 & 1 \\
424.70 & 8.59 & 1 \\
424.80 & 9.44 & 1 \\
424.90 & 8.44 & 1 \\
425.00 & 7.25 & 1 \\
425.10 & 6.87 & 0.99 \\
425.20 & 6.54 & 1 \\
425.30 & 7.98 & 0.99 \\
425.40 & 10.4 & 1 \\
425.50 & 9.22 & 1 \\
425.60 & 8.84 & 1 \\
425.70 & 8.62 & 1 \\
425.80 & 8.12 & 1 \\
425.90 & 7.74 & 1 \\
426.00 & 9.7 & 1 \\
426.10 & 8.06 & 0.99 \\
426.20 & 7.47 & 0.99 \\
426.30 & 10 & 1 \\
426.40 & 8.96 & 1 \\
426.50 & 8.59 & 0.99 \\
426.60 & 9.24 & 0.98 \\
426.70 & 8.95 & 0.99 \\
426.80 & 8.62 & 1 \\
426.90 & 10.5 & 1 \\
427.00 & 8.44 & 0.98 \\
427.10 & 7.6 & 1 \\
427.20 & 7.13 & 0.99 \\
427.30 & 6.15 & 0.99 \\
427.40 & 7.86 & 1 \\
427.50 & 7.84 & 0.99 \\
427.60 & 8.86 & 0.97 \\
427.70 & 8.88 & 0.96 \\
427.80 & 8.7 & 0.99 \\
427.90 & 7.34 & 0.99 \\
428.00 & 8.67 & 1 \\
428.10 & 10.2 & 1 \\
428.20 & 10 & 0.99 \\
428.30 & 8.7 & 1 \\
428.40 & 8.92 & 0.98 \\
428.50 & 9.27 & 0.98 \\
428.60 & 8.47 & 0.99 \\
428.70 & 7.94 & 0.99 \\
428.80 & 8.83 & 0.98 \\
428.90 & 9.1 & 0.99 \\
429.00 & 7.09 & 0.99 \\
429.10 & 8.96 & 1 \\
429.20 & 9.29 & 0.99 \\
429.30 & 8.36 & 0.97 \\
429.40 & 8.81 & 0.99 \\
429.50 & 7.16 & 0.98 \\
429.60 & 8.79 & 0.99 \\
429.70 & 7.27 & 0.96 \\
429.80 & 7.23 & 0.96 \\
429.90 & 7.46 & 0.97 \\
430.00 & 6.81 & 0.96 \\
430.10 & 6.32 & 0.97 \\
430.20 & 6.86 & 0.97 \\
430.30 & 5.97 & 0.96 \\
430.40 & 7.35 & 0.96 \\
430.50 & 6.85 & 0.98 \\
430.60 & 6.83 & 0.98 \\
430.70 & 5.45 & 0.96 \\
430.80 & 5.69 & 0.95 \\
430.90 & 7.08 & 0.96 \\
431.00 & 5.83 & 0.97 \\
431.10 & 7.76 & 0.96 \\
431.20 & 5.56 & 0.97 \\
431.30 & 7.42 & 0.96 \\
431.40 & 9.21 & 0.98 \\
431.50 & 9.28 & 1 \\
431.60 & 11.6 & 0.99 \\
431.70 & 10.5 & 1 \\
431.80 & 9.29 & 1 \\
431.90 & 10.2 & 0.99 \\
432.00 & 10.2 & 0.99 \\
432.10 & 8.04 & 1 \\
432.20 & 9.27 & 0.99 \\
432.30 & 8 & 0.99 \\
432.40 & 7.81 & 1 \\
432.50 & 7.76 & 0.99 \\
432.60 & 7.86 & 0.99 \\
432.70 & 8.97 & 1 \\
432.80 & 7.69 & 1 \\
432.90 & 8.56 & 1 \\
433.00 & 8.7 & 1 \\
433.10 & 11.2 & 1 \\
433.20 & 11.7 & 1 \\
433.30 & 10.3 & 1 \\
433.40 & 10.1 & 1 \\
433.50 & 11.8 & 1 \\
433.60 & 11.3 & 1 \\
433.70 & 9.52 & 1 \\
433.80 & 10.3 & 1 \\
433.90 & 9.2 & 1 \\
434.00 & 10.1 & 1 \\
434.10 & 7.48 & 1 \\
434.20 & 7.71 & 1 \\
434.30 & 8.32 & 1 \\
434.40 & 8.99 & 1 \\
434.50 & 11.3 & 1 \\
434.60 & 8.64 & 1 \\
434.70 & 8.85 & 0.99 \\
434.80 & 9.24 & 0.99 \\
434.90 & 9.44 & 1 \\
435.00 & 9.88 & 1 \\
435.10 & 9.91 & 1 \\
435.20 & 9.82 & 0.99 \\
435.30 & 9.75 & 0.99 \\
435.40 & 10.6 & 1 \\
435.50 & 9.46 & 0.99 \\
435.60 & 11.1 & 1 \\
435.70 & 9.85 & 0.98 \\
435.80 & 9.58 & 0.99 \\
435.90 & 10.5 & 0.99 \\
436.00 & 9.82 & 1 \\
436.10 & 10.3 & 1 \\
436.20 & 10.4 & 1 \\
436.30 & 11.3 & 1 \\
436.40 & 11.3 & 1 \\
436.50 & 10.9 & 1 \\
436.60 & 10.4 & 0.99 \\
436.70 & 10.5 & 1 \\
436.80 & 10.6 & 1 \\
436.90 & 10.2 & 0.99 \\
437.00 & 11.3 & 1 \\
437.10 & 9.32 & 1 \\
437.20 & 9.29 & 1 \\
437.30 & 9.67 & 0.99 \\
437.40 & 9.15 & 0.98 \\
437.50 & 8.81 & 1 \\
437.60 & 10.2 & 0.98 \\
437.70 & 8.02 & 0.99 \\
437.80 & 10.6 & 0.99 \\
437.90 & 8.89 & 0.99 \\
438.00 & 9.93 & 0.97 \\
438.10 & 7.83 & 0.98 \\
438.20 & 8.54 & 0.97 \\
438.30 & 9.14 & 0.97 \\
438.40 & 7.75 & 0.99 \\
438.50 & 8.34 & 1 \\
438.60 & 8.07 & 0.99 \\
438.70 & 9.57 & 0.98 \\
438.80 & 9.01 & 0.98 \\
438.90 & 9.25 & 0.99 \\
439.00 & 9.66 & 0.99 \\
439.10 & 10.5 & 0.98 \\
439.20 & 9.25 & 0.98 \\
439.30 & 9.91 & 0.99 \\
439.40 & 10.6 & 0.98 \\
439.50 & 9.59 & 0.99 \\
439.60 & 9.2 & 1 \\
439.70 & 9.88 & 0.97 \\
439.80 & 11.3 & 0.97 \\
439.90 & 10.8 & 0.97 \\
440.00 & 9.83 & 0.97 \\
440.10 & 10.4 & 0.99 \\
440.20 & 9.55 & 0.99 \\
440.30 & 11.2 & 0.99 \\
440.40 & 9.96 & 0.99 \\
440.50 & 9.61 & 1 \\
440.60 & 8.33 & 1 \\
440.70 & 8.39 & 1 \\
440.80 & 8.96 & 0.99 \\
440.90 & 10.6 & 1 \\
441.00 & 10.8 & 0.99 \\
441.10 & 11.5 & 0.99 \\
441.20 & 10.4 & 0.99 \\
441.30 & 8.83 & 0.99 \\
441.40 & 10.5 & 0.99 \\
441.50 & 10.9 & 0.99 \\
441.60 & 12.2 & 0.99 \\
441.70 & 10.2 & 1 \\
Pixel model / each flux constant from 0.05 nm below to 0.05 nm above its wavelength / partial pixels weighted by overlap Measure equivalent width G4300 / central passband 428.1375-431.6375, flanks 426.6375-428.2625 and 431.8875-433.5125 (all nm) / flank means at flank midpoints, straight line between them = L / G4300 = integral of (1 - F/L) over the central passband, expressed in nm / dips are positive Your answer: 0.401 nm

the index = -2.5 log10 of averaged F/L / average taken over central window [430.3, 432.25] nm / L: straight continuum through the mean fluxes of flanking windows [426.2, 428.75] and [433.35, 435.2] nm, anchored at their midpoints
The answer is 0.14 mag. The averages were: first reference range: 8.61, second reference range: 9.57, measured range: 8.02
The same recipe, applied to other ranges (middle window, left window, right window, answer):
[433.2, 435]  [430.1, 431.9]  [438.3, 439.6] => -0.17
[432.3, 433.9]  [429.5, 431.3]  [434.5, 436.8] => -0.12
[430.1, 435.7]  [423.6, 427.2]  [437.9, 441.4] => 0.04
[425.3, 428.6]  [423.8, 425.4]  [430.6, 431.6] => -0.06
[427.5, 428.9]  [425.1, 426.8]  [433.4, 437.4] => 0.01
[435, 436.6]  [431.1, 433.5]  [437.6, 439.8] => -0.12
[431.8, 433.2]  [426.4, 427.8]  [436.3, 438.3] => 0.03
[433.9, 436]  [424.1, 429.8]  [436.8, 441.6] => -0.03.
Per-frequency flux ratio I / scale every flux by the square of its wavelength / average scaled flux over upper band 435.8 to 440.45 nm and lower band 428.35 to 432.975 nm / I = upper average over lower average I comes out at 1.26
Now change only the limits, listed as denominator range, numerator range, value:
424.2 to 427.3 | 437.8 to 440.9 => 1.17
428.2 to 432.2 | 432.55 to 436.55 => 1.24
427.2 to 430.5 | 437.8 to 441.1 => 1.24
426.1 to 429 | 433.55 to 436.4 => 1.18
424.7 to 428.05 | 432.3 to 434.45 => 1.14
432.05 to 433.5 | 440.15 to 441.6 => 1.15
